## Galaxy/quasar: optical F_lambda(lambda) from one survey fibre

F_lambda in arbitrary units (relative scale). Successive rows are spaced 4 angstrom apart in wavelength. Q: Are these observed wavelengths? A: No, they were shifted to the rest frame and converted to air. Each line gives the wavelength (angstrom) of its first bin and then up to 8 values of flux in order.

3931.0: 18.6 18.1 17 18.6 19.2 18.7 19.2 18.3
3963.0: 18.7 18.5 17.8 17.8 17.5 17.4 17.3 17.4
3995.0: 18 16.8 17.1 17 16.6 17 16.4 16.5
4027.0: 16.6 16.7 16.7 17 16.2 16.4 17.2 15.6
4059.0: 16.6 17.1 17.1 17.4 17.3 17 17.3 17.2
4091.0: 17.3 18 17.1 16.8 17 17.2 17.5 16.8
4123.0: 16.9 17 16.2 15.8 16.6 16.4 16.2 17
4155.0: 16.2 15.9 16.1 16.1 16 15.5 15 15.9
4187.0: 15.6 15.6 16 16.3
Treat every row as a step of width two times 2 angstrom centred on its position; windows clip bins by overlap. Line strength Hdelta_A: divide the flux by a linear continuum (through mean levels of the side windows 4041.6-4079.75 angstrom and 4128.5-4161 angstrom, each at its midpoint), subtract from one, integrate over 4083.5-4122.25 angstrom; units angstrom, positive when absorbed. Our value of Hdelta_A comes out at -1.5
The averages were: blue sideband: 16.8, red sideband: 16.3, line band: 17.2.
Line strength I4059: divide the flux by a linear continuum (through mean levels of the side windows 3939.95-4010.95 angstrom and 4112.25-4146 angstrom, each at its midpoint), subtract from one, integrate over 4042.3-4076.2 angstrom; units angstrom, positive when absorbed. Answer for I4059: 0.9 angstrom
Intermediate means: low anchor 17.9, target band 16.8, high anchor 16.6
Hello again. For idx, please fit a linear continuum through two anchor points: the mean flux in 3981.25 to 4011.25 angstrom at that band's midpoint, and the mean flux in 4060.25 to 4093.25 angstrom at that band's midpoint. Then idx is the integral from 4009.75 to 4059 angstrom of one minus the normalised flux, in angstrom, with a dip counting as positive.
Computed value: 1.8 angstrom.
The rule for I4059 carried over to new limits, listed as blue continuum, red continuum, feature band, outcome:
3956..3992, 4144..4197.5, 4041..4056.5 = 0.7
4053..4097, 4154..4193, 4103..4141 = -0.7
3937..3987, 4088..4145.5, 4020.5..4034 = 0.8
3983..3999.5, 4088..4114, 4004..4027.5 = 0.9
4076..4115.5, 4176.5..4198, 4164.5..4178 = 0.1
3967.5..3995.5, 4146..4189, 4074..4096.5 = -0.9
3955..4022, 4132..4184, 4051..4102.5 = -1.0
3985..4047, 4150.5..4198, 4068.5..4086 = -0.8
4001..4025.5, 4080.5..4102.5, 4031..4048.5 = 0.4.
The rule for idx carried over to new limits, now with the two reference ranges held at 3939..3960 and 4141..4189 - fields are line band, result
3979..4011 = 1.48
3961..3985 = 0.54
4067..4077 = -0.09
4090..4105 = -0.42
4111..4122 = -0.36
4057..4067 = 0.21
